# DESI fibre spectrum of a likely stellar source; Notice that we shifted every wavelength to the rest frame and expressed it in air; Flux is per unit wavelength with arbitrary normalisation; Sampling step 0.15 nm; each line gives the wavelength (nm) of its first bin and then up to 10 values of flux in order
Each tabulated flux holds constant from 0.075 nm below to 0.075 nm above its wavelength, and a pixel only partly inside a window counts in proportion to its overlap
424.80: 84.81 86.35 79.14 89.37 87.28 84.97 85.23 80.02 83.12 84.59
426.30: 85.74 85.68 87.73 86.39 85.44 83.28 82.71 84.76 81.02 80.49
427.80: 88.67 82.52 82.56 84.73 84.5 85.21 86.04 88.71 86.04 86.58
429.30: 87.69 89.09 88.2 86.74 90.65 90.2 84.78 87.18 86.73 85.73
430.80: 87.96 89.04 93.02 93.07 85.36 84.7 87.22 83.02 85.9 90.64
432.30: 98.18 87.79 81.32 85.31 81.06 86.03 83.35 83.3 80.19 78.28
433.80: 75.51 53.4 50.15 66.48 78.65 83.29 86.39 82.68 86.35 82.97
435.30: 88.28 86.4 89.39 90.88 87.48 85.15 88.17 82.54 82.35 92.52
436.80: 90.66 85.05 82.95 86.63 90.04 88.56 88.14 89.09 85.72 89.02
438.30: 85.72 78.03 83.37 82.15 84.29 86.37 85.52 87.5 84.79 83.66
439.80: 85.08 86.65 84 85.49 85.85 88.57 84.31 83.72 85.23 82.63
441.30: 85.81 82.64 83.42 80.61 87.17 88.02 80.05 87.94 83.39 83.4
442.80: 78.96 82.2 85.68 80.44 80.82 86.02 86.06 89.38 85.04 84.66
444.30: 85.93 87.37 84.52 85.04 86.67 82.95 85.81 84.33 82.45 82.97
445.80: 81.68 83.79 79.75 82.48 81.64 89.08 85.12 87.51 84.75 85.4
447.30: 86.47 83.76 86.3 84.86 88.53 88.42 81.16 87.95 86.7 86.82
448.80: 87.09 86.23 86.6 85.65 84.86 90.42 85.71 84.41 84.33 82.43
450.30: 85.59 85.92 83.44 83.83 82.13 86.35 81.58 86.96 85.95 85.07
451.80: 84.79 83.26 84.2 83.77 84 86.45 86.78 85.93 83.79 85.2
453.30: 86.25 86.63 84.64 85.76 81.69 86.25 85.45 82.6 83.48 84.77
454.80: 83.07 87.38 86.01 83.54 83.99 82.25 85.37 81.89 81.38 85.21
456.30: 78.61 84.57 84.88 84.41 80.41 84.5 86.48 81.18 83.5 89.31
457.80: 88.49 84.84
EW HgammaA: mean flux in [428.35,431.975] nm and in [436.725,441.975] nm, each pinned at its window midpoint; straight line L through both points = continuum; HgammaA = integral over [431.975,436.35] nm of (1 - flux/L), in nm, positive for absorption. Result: 0.22 nm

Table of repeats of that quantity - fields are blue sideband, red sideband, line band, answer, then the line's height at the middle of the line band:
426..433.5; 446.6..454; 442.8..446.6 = 0.06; 85.6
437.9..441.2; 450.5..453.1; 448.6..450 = -0.03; 84.7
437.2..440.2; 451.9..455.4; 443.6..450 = -0.01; 85.2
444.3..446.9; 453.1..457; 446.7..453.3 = -0.09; 84.2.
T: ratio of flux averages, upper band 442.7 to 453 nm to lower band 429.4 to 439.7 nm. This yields 1.0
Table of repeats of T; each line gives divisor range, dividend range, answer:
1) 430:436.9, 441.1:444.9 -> 1.00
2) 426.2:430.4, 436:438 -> 1.01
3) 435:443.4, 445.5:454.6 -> 1.00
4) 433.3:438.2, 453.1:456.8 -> 1.02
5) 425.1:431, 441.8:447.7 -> 0.99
